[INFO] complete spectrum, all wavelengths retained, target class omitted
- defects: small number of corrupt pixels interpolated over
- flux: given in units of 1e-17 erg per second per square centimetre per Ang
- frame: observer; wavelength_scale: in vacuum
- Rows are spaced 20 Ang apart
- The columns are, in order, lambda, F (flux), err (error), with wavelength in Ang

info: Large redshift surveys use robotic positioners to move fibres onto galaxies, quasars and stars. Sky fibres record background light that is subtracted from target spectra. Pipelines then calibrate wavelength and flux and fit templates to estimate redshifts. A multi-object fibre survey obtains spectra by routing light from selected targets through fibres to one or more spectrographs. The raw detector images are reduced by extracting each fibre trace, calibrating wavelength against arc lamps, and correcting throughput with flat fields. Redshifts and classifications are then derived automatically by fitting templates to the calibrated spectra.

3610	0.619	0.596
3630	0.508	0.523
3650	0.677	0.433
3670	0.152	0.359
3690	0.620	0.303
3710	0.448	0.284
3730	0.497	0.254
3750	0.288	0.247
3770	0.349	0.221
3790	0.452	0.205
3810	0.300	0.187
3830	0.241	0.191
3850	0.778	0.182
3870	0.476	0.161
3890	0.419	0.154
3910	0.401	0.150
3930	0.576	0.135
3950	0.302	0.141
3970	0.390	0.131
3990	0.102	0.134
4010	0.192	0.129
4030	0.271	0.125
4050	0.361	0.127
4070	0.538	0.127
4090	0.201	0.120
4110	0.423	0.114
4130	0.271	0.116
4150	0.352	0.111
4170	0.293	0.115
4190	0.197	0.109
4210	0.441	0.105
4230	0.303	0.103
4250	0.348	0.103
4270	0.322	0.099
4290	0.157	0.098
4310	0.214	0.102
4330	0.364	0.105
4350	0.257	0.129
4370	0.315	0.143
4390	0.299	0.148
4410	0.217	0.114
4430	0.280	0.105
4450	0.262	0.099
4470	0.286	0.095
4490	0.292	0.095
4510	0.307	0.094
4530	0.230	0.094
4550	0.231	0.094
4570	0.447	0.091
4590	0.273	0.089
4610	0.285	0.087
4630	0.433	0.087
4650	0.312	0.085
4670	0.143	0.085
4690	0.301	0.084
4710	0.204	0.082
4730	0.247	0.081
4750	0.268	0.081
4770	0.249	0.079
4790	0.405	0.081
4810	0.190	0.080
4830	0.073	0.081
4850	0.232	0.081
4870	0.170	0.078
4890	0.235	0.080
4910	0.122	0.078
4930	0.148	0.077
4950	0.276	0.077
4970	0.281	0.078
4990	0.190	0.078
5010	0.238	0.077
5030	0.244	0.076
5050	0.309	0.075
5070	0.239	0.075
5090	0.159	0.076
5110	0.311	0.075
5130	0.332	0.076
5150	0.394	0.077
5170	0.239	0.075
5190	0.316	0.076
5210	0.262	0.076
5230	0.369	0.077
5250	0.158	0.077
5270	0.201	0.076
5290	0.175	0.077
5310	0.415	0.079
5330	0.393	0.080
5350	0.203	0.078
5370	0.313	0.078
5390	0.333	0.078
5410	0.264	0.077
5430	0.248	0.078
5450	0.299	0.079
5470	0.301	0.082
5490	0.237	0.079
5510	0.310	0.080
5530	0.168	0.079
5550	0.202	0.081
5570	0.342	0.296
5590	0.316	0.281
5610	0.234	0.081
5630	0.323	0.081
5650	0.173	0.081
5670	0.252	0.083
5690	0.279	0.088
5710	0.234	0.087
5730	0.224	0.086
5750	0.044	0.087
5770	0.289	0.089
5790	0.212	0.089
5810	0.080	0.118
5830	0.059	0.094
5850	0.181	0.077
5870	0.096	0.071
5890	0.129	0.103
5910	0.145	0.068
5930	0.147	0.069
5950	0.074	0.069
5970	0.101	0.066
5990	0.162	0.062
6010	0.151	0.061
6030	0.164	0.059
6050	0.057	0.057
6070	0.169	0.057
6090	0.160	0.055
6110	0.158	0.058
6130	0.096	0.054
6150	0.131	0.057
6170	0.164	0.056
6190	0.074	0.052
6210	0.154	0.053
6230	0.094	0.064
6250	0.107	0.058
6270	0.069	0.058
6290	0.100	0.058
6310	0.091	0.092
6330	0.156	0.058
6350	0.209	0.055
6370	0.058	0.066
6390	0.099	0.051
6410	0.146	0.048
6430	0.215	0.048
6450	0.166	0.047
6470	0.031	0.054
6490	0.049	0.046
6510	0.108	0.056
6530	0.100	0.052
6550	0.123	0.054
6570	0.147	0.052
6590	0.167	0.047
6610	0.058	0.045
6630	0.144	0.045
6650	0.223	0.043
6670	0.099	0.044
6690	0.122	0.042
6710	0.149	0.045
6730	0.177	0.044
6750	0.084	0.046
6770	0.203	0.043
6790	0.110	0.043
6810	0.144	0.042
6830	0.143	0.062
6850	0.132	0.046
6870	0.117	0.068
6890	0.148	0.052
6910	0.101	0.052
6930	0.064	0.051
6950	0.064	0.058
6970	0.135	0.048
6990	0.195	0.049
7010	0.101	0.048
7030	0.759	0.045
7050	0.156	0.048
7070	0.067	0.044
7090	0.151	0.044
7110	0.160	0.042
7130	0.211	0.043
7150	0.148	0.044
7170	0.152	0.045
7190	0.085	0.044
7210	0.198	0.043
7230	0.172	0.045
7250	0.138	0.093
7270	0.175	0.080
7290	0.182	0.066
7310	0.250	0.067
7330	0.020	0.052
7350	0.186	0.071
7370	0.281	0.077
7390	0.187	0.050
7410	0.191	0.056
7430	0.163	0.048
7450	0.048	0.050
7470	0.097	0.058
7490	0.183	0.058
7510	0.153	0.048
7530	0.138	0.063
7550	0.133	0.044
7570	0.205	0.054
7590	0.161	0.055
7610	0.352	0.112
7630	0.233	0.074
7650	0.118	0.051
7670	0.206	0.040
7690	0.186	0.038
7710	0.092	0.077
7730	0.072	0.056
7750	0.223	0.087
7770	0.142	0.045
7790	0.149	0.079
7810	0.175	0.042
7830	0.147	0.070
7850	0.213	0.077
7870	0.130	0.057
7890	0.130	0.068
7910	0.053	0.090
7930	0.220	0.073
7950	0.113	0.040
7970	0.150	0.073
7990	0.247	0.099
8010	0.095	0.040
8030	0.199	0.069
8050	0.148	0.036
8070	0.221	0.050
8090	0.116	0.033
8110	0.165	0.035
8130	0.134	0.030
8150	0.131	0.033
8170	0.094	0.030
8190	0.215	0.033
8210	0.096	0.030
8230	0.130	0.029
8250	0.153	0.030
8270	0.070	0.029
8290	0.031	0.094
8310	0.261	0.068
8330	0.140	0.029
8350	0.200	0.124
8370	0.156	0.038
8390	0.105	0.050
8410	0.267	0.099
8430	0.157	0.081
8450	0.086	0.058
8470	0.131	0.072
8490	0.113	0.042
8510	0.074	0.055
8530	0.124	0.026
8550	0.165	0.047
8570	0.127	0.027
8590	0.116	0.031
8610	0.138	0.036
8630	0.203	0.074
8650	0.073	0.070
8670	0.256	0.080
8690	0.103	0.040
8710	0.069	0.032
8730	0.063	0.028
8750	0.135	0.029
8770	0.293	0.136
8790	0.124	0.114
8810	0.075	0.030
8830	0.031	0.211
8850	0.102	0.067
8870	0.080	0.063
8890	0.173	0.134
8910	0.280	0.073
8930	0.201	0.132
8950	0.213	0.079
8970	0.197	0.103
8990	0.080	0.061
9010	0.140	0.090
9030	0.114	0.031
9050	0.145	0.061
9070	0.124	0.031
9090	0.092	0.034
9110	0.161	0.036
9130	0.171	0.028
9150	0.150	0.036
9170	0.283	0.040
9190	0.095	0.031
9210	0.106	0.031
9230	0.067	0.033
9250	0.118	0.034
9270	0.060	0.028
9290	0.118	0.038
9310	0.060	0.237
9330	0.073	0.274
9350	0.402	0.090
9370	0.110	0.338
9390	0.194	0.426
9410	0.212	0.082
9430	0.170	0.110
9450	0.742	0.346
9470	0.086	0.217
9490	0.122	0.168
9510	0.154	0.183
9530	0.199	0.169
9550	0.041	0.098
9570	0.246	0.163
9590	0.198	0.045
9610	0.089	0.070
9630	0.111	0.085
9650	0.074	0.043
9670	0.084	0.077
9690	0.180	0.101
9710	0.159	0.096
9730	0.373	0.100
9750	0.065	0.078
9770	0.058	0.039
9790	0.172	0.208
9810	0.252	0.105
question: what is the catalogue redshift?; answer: 0.89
